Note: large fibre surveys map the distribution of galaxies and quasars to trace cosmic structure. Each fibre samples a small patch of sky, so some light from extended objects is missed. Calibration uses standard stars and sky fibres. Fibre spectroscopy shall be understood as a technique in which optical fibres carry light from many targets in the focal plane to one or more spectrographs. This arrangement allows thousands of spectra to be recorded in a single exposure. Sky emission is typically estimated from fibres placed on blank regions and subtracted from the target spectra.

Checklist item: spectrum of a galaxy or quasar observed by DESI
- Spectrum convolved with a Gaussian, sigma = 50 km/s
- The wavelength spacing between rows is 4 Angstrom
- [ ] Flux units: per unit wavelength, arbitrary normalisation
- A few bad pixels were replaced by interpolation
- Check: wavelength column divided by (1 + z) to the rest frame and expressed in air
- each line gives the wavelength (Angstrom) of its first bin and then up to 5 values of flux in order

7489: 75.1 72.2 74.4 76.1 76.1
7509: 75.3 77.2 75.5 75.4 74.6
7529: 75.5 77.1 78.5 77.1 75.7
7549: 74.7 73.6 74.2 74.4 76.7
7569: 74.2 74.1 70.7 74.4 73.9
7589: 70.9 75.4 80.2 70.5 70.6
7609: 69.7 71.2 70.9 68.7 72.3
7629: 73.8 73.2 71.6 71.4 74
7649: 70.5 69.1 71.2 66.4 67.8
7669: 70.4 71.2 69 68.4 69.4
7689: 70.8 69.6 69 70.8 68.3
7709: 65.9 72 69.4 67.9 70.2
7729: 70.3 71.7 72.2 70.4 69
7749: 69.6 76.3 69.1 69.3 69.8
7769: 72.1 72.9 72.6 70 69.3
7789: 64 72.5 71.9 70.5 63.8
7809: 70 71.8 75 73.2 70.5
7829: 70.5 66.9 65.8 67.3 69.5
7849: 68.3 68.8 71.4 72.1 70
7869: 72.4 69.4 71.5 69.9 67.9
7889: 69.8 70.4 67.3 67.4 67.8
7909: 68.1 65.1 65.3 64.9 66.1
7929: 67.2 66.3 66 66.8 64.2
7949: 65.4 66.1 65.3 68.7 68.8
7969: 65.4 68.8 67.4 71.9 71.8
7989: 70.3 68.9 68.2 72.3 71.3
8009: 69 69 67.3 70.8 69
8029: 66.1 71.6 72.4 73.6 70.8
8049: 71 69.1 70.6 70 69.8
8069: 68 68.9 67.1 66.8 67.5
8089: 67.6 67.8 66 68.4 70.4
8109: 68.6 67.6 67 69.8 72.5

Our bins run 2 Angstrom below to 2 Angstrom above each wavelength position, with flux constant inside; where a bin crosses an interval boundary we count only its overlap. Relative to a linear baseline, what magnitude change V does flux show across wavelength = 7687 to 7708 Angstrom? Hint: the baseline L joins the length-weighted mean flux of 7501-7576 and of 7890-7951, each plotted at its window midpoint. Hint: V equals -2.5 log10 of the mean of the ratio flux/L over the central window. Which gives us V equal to 0.04 mag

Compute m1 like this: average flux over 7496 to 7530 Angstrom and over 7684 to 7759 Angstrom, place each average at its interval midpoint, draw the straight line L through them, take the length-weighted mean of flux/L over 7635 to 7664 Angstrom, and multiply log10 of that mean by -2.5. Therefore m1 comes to 0.023 mag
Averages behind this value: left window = 75.6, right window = 70.1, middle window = 70.5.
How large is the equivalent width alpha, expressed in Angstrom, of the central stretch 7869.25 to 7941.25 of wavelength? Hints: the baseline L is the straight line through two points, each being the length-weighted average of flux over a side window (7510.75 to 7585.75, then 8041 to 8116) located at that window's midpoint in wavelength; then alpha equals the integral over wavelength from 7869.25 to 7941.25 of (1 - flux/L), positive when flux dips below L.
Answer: 3.16 Angstrom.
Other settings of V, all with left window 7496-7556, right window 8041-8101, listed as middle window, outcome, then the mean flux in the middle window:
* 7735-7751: 0.041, 70.3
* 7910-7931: 0.078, 65.8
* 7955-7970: 0.048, 67.2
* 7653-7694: 0.068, 69.4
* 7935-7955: 0.075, 65.7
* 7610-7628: 0.055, 70.9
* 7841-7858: 0.039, 69.1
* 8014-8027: 0.007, 69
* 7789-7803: 0.027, 70.5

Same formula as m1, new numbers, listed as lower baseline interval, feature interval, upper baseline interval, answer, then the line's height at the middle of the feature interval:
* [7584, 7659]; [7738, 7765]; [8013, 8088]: 0.01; 71.2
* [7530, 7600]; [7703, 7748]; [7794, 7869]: 0.03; 72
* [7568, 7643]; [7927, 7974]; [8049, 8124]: 0.05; 69.6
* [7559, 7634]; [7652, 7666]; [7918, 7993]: 0.05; 72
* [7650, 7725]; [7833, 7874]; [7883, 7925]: -0.03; 67.8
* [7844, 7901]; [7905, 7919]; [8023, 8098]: 0.05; 69.7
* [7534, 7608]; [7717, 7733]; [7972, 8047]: 0.05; 72.9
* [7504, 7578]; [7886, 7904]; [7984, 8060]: 0.04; 71.5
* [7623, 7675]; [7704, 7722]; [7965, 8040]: 0.03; 70.7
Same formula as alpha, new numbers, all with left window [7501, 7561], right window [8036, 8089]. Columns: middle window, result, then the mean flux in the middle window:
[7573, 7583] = 0.3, 72.9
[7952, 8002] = 1.3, 68.7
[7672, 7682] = 0.6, 69.5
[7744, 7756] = 0.3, 71.6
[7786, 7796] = 0.5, 68.7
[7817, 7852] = 1.4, 69.3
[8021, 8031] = 0.3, 68.2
